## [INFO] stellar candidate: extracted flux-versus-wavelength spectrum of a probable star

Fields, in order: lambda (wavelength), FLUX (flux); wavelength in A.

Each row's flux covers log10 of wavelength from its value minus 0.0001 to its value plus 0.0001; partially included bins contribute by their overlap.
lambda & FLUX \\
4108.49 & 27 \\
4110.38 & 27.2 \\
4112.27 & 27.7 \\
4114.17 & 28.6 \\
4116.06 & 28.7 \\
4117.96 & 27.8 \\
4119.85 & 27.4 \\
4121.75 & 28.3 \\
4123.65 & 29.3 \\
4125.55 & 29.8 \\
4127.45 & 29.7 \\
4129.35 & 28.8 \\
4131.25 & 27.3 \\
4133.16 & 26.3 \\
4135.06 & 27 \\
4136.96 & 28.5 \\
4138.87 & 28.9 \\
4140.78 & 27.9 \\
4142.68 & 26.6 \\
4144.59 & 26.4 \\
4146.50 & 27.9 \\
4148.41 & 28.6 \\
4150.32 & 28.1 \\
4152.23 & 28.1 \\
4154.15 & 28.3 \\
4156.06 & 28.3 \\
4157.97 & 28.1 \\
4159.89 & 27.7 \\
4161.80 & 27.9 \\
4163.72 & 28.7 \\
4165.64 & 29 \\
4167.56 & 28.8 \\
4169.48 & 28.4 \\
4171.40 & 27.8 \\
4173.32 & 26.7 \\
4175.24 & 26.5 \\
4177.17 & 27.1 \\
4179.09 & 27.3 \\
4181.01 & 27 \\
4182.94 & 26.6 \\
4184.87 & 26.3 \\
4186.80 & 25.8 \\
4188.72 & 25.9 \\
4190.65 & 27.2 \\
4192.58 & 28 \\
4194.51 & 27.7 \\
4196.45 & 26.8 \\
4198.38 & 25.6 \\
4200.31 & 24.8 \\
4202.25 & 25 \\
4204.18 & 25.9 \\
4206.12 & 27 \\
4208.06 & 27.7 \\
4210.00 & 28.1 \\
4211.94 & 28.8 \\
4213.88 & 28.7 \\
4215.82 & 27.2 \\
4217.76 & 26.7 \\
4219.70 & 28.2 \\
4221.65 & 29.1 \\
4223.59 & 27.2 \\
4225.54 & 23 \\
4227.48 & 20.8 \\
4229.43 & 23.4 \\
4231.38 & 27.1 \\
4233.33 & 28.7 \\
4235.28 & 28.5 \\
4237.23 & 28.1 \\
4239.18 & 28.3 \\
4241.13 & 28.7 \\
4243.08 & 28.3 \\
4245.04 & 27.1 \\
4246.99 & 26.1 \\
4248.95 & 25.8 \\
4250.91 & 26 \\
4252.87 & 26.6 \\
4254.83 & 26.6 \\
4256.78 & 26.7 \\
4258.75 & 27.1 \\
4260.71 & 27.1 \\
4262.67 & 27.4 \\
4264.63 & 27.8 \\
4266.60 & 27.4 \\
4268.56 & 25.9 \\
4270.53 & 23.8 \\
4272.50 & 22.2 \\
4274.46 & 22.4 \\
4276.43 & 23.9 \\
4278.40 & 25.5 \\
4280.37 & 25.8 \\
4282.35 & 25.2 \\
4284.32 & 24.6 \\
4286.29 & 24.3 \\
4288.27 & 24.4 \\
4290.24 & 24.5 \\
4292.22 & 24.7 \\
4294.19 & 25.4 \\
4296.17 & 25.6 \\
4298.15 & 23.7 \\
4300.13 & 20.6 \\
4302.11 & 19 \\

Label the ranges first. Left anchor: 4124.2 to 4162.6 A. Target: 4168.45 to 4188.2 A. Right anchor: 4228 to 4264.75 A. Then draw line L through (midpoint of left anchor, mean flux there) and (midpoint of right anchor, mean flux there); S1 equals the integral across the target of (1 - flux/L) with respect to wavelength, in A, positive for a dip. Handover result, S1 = 0.5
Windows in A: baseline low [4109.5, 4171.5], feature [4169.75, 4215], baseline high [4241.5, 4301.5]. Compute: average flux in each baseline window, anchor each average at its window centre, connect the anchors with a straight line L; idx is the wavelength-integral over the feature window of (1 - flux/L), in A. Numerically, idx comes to 0.2 A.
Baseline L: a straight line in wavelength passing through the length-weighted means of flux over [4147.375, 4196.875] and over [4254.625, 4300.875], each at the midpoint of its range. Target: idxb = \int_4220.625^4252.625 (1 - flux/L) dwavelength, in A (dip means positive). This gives -0.7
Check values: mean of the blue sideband 27.6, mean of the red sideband 25.1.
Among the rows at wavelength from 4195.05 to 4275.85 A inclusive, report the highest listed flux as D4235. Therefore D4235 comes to 29.1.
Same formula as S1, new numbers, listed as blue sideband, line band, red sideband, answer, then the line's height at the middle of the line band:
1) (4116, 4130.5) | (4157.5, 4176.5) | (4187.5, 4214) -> -0.2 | 27.7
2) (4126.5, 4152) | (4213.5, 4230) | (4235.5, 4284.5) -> 0.5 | 26.7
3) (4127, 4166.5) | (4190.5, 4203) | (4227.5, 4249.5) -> 0.5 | 27.5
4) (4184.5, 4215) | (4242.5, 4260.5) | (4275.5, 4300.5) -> -0.8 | 25.5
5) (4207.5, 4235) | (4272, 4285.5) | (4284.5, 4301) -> 0.2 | 24.7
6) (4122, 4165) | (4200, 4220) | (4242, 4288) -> -0.2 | 26.8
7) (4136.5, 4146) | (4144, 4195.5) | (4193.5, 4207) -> -1.3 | 26.9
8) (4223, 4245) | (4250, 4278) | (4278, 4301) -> -0.3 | 25.5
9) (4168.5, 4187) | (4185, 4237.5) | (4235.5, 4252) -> 1.0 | 27.2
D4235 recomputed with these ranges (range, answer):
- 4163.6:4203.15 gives 29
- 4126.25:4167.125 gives 29.7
